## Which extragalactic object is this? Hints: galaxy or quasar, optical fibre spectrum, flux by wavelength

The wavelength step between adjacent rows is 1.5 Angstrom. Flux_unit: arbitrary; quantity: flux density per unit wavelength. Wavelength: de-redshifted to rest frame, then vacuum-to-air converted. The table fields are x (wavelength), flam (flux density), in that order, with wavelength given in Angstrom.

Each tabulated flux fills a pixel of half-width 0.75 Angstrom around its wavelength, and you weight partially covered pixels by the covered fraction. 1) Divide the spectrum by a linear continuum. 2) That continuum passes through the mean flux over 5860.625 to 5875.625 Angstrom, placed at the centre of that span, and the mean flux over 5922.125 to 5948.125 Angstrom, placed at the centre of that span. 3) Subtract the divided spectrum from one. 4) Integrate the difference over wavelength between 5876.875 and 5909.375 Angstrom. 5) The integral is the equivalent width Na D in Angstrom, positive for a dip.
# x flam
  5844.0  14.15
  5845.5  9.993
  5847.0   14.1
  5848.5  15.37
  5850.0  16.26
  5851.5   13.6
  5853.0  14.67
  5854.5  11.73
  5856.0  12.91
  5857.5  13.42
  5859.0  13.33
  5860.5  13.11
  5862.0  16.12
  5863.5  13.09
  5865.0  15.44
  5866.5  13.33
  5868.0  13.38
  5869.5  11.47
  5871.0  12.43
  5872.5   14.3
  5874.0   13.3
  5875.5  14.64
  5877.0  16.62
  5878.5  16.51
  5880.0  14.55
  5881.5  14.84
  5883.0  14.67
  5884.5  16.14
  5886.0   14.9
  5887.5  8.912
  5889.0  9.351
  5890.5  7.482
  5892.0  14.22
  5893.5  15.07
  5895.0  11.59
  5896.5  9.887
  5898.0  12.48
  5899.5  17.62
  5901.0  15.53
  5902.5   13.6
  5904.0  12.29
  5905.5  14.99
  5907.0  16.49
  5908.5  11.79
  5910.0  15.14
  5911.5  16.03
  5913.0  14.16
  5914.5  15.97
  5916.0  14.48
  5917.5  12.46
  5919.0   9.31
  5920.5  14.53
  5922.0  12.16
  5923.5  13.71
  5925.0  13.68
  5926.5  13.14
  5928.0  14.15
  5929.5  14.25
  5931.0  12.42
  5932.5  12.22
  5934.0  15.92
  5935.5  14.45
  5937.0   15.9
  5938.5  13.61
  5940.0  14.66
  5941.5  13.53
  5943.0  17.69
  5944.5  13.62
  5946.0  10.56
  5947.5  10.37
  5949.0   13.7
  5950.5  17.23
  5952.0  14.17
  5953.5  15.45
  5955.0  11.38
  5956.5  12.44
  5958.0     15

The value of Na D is 0.3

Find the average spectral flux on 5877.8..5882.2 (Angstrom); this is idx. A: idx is 15.3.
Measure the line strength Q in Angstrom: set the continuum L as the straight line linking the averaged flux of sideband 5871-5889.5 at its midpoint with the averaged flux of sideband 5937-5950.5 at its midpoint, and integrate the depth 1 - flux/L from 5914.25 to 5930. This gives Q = 0.62 Angstrom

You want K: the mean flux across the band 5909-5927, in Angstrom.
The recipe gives 13.7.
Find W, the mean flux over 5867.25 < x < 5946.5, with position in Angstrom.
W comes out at 13.7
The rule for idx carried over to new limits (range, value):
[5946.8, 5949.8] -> 12.1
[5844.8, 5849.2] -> 13.2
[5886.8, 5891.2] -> 8.59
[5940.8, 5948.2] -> 13.2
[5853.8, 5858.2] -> 12.7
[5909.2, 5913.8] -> 15.1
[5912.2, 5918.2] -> 14.3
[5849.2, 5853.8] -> 14.8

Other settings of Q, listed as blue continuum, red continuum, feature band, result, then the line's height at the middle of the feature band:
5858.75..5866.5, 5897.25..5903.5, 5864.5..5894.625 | 1.83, 14.4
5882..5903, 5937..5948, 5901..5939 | -1.57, 13.4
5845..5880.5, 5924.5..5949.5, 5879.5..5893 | 1.05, 13.9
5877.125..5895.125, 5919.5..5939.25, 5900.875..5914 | -0.82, 13.6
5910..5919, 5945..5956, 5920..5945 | -0.67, 13.7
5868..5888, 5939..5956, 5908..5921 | 0.17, 14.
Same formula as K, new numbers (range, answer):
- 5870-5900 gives 13.4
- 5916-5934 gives 13.1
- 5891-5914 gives 14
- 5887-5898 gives 11.1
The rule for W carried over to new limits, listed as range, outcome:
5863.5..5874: 13.4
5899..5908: 14.9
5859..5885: 14.3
